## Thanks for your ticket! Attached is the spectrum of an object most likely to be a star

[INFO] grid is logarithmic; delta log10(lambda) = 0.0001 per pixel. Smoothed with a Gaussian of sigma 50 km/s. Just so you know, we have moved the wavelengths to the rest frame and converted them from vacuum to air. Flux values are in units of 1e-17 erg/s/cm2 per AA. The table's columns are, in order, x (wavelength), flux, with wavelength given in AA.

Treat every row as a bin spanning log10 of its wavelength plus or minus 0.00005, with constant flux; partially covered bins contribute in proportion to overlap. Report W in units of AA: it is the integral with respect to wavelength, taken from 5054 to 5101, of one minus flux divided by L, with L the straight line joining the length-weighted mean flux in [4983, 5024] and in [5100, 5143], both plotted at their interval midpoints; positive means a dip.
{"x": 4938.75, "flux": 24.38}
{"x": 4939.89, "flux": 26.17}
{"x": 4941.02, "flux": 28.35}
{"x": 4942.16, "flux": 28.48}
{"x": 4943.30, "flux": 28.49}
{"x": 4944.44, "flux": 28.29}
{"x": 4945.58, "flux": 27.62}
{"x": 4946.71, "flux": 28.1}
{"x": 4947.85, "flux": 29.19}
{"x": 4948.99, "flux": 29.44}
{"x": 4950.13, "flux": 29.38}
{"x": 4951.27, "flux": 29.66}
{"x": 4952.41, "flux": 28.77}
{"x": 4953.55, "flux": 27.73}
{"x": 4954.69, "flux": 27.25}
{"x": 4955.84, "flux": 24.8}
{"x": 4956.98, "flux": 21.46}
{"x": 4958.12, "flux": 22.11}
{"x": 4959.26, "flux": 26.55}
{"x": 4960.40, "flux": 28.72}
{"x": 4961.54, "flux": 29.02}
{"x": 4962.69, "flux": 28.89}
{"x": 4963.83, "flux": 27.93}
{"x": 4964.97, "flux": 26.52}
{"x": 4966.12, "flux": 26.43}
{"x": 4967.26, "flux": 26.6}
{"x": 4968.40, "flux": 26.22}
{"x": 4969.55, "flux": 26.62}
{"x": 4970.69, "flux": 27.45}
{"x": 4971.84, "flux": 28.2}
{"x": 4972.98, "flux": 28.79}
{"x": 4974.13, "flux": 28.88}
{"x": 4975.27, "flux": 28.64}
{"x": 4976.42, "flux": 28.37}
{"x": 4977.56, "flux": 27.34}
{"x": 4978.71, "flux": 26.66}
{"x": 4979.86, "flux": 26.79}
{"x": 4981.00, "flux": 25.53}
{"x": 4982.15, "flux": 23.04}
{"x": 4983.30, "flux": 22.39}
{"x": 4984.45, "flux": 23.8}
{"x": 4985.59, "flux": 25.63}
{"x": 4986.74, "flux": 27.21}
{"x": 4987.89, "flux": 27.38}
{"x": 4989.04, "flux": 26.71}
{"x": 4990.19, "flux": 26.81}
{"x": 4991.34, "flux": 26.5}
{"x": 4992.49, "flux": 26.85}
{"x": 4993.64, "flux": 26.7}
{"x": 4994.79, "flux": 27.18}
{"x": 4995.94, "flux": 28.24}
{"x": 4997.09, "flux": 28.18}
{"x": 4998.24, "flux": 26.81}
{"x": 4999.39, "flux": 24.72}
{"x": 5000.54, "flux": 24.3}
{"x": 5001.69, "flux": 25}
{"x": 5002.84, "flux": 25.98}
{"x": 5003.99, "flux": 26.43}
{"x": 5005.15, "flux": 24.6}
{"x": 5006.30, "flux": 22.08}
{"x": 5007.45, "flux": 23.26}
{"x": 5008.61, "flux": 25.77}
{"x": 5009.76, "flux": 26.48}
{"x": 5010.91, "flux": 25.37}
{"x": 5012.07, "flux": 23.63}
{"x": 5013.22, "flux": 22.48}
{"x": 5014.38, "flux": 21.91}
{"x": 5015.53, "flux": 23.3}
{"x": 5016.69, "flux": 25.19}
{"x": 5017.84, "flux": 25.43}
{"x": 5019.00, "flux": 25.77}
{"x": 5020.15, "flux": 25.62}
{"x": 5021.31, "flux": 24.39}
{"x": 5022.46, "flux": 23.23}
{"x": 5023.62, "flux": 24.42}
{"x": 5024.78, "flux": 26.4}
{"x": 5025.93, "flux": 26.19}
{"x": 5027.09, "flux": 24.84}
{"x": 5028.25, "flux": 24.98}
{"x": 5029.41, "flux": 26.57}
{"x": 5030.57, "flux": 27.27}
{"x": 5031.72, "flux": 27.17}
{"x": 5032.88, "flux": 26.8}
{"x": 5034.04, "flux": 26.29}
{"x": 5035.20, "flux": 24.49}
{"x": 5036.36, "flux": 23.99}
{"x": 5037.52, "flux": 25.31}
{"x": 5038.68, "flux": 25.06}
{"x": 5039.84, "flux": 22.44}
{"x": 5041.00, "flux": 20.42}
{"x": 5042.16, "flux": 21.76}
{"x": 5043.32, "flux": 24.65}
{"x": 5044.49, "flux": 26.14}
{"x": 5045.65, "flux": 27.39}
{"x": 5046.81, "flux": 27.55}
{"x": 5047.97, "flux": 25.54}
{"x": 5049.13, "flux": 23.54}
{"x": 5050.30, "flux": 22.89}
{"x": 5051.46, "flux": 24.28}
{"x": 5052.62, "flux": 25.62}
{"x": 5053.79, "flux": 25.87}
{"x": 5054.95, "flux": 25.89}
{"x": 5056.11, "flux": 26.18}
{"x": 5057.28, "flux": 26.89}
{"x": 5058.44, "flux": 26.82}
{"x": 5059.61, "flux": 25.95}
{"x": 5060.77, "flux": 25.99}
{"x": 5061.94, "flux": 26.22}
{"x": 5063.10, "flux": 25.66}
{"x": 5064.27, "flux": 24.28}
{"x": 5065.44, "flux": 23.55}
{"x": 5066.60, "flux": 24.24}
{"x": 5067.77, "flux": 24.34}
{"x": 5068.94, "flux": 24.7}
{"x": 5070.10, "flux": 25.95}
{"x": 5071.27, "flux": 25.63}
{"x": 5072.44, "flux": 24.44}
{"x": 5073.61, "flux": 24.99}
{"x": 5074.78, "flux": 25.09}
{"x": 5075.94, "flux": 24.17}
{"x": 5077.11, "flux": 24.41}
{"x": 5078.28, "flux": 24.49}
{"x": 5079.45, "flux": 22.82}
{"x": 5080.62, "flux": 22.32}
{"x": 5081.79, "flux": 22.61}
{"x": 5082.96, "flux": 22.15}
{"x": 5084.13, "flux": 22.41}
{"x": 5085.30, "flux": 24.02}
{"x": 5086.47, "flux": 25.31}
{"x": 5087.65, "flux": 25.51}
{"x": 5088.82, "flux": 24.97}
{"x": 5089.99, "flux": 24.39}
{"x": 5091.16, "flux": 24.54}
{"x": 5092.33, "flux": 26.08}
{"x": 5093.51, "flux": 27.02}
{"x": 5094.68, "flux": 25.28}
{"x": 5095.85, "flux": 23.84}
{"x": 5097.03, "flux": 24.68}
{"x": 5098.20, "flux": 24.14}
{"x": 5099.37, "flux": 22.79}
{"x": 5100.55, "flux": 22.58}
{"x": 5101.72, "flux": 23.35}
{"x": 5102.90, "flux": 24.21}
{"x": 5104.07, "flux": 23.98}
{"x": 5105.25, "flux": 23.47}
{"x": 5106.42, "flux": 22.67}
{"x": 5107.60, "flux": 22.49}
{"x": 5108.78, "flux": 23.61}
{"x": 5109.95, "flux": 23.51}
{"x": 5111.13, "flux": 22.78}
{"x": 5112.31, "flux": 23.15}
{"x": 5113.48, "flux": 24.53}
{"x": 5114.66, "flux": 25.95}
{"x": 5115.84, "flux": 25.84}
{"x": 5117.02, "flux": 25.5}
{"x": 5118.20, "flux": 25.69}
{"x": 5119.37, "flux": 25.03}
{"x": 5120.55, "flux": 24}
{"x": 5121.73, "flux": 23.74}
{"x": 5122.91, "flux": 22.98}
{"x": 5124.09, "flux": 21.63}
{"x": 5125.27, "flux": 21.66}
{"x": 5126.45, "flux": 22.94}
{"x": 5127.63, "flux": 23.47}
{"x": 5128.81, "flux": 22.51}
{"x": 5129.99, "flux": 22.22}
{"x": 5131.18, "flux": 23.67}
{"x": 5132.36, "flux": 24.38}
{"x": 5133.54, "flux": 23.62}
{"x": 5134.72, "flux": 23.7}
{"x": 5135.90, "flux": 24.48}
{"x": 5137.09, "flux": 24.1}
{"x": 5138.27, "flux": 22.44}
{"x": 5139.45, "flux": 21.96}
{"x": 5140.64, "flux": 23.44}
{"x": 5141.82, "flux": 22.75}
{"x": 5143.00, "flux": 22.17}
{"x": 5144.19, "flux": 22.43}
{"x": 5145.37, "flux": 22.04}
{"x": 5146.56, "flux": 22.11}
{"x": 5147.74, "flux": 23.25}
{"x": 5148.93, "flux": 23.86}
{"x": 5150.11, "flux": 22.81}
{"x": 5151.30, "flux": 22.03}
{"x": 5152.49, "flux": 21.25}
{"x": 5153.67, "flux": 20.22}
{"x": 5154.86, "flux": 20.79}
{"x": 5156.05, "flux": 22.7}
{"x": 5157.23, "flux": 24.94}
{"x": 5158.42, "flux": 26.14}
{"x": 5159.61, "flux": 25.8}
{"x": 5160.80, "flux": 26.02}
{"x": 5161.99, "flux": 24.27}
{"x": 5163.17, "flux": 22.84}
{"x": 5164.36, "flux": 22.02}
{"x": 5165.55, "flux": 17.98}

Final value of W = -1.0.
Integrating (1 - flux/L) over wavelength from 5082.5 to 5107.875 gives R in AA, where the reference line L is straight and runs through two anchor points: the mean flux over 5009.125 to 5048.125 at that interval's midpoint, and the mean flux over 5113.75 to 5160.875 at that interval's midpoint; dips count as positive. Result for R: -0.1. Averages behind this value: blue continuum 25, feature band 24.1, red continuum 23.4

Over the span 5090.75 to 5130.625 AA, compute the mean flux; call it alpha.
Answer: 23.9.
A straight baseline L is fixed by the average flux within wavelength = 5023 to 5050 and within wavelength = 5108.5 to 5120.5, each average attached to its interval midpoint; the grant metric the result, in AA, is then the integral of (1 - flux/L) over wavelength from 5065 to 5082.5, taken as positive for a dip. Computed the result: 0.4 AA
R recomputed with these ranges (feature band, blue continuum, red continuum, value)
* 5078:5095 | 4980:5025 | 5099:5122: 0.00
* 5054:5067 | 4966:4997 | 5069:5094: -0.37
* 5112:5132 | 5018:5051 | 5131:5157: -0.51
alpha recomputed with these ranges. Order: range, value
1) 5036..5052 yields 24.4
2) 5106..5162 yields 23.4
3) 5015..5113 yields 24.7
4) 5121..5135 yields 23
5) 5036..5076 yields 25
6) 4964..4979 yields 27.5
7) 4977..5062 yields 25.3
